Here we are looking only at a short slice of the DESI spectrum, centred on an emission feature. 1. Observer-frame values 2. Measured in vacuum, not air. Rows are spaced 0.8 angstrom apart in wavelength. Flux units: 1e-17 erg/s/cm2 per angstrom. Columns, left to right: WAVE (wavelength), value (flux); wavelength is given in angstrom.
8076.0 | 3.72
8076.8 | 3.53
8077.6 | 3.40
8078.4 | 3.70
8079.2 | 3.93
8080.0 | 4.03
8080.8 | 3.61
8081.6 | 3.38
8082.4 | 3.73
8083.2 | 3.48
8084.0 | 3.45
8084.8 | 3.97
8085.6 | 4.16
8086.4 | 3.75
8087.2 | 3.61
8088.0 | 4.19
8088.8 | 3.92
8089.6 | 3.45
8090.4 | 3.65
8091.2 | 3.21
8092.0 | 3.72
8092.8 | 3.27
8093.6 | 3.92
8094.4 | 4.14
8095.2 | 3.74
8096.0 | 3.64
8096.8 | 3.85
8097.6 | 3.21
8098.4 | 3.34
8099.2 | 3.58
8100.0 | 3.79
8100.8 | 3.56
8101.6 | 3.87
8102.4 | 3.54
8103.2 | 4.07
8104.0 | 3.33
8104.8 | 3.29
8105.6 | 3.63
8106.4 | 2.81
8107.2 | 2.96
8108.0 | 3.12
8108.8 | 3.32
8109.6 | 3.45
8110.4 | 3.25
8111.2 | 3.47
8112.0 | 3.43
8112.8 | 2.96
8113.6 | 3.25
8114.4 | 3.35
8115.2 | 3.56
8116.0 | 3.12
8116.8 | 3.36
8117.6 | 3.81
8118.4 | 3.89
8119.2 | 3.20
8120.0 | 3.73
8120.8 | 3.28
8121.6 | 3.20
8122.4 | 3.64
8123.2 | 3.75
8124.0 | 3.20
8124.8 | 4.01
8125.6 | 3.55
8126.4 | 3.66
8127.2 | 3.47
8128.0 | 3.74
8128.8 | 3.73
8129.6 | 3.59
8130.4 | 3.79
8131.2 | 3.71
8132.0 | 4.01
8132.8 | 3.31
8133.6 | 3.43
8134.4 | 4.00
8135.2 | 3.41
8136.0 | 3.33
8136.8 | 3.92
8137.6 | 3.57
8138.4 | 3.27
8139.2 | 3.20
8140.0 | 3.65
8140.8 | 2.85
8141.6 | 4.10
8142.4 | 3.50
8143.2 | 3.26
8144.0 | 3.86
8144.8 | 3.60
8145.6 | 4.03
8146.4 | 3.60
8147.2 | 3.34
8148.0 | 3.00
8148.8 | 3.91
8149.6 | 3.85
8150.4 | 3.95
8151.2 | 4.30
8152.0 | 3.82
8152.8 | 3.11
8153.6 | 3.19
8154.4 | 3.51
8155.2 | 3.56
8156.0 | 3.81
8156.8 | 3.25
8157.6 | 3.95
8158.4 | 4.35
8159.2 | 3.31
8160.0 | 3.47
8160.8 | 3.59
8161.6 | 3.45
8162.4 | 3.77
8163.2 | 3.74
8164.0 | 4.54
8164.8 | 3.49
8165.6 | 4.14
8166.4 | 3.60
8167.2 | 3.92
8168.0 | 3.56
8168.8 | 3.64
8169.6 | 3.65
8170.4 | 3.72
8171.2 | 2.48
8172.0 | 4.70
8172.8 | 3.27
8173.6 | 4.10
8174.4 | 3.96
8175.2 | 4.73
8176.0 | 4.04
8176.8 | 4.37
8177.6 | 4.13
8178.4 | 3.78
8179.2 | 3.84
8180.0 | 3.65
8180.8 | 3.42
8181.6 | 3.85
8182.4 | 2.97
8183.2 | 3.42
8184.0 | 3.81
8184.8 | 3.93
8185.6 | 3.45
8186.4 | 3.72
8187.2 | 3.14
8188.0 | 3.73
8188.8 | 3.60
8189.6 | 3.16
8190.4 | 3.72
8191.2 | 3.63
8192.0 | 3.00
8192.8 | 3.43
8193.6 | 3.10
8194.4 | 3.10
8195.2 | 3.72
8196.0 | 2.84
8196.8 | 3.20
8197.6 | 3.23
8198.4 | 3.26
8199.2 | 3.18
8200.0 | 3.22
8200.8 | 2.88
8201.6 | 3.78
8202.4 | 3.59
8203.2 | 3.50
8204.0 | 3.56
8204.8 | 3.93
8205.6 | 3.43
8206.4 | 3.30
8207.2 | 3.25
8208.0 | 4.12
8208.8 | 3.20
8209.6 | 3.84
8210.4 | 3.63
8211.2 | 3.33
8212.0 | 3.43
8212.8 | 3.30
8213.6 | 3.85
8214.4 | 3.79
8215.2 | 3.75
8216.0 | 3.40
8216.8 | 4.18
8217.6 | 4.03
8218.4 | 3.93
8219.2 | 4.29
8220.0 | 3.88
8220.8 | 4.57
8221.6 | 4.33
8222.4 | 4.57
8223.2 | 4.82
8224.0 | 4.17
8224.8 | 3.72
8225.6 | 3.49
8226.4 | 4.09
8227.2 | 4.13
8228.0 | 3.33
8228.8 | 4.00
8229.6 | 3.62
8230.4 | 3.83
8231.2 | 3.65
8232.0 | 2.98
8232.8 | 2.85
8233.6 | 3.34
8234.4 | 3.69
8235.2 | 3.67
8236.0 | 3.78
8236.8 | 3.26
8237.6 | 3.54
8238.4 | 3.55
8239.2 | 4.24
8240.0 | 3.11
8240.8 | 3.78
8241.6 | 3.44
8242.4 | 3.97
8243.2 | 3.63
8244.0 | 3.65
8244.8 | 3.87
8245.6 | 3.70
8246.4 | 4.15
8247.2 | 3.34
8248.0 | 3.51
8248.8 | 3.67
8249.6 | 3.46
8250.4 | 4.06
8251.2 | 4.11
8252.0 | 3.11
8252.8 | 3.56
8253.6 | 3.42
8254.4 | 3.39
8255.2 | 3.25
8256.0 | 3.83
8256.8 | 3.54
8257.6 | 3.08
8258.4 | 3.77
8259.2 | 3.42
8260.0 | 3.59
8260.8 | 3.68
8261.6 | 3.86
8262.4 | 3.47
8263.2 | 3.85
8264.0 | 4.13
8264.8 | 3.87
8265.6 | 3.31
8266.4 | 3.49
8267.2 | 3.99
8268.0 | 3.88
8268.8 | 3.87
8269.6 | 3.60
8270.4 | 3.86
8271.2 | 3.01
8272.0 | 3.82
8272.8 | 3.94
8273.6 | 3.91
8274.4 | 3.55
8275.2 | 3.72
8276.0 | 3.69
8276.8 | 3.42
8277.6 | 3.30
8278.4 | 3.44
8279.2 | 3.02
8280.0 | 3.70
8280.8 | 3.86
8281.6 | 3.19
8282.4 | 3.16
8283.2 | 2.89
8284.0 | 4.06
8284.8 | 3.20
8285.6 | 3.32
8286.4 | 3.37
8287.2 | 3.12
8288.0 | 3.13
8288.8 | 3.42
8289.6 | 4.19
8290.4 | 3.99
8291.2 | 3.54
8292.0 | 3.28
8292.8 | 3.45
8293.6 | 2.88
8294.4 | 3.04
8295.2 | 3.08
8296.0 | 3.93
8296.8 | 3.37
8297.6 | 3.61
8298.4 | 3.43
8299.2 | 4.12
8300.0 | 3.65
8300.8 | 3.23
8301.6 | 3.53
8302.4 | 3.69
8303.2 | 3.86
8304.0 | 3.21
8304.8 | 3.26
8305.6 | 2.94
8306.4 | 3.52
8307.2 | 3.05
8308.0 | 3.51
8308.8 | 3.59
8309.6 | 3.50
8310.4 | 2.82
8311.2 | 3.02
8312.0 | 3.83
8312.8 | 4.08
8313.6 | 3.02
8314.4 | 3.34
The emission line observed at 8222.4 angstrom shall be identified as [N II] 6583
